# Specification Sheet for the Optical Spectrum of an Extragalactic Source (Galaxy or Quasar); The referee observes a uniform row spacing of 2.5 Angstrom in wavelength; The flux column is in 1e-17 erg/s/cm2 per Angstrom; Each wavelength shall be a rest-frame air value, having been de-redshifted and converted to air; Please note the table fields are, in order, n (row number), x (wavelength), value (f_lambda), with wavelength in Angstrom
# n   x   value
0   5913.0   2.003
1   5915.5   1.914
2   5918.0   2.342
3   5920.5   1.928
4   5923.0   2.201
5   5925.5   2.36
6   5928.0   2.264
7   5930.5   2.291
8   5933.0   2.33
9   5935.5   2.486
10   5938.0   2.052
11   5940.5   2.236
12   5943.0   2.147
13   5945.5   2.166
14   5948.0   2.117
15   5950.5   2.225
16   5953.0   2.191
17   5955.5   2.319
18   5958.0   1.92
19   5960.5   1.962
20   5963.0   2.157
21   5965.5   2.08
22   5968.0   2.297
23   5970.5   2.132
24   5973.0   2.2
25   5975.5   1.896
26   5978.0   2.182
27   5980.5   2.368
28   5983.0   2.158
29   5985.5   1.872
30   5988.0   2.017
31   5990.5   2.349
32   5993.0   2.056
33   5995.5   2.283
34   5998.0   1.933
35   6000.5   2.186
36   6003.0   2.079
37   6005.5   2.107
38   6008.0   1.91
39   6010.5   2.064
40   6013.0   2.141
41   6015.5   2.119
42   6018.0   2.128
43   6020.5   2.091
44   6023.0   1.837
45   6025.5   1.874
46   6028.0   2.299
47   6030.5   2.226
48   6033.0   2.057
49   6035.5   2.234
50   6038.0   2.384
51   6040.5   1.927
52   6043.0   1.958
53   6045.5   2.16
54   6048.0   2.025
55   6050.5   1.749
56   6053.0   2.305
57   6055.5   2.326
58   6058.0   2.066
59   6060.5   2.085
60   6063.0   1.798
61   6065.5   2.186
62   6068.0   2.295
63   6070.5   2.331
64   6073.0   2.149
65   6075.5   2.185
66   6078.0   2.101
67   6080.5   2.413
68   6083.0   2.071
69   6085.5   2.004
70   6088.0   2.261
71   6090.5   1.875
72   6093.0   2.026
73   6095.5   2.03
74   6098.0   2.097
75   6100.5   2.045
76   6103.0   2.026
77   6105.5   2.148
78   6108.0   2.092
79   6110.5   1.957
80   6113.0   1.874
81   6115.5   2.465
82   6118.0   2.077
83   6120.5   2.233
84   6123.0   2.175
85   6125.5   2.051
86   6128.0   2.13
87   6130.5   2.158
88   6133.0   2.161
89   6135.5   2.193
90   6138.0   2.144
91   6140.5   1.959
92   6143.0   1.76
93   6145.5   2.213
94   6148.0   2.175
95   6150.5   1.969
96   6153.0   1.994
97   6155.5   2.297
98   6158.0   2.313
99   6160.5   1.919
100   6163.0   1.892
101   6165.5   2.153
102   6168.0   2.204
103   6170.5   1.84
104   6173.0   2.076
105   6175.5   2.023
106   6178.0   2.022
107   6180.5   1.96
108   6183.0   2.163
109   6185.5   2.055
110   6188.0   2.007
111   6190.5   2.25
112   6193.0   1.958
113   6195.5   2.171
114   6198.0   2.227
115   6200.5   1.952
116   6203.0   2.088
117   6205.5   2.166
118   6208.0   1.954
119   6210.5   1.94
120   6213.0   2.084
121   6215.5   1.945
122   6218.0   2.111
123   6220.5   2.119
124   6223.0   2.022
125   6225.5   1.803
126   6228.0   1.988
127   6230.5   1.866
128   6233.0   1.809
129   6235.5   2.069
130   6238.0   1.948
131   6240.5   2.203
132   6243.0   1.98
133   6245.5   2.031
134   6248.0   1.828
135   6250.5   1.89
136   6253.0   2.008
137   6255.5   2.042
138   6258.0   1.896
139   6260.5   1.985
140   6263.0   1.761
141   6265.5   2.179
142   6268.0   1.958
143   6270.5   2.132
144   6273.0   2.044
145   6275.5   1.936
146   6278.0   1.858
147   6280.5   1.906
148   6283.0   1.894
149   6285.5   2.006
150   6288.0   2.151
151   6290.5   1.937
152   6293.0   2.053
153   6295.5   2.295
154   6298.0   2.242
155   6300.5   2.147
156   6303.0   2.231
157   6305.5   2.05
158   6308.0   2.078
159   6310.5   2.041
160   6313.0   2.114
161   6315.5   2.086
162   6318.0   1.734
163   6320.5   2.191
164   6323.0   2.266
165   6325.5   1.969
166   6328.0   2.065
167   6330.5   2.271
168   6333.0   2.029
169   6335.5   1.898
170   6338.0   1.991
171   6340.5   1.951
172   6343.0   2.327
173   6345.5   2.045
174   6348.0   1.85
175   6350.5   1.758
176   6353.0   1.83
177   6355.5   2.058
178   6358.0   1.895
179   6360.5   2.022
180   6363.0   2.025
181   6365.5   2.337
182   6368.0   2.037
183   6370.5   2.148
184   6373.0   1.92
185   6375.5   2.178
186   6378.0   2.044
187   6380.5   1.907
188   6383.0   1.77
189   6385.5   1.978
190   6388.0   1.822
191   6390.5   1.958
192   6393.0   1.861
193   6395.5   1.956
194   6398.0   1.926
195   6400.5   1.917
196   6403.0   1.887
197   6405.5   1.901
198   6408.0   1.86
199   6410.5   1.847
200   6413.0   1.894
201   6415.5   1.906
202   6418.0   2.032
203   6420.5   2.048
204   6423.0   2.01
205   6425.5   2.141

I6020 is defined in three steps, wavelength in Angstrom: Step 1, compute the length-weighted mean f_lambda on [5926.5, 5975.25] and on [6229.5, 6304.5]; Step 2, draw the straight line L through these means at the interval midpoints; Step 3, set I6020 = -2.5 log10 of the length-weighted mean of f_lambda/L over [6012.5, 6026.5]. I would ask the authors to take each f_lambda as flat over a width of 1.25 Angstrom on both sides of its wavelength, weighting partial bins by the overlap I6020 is 0.061 mag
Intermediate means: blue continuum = 2.18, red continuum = 2.01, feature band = 2.03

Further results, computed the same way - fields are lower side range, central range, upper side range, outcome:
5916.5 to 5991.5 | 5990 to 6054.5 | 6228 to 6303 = 0.02 mag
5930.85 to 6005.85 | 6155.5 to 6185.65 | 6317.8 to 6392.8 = 0.01 mag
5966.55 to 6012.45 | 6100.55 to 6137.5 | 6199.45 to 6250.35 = -0.04 mag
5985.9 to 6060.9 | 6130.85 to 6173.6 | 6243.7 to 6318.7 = -0.01 mag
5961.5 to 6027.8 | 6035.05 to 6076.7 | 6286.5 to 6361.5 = -0.02 mag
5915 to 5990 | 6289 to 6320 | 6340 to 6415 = -0.05 mag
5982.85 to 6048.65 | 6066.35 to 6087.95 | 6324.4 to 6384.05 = -0.06 mag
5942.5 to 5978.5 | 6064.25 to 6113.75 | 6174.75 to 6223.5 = -0.01 mag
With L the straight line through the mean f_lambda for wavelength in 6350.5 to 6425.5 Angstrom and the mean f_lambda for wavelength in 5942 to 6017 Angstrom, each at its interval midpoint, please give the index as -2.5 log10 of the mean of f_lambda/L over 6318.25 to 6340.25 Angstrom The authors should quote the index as -0.04 mag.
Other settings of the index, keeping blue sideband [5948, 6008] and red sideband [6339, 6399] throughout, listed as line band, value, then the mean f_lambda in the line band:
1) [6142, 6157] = -0.01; 2.08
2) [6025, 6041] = -0.03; 2.17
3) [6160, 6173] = 0.02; 2.01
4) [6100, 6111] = 0.01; 2.06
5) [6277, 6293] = 0.03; 1.97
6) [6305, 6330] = -0.03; 2.07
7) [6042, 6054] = 0.03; 2.04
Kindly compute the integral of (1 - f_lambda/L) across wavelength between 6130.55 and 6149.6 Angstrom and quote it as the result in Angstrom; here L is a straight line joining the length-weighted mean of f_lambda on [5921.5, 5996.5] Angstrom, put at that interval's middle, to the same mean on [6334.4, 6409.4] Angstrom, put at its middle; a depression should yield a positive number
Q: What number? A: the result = 0.0 Angstrom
